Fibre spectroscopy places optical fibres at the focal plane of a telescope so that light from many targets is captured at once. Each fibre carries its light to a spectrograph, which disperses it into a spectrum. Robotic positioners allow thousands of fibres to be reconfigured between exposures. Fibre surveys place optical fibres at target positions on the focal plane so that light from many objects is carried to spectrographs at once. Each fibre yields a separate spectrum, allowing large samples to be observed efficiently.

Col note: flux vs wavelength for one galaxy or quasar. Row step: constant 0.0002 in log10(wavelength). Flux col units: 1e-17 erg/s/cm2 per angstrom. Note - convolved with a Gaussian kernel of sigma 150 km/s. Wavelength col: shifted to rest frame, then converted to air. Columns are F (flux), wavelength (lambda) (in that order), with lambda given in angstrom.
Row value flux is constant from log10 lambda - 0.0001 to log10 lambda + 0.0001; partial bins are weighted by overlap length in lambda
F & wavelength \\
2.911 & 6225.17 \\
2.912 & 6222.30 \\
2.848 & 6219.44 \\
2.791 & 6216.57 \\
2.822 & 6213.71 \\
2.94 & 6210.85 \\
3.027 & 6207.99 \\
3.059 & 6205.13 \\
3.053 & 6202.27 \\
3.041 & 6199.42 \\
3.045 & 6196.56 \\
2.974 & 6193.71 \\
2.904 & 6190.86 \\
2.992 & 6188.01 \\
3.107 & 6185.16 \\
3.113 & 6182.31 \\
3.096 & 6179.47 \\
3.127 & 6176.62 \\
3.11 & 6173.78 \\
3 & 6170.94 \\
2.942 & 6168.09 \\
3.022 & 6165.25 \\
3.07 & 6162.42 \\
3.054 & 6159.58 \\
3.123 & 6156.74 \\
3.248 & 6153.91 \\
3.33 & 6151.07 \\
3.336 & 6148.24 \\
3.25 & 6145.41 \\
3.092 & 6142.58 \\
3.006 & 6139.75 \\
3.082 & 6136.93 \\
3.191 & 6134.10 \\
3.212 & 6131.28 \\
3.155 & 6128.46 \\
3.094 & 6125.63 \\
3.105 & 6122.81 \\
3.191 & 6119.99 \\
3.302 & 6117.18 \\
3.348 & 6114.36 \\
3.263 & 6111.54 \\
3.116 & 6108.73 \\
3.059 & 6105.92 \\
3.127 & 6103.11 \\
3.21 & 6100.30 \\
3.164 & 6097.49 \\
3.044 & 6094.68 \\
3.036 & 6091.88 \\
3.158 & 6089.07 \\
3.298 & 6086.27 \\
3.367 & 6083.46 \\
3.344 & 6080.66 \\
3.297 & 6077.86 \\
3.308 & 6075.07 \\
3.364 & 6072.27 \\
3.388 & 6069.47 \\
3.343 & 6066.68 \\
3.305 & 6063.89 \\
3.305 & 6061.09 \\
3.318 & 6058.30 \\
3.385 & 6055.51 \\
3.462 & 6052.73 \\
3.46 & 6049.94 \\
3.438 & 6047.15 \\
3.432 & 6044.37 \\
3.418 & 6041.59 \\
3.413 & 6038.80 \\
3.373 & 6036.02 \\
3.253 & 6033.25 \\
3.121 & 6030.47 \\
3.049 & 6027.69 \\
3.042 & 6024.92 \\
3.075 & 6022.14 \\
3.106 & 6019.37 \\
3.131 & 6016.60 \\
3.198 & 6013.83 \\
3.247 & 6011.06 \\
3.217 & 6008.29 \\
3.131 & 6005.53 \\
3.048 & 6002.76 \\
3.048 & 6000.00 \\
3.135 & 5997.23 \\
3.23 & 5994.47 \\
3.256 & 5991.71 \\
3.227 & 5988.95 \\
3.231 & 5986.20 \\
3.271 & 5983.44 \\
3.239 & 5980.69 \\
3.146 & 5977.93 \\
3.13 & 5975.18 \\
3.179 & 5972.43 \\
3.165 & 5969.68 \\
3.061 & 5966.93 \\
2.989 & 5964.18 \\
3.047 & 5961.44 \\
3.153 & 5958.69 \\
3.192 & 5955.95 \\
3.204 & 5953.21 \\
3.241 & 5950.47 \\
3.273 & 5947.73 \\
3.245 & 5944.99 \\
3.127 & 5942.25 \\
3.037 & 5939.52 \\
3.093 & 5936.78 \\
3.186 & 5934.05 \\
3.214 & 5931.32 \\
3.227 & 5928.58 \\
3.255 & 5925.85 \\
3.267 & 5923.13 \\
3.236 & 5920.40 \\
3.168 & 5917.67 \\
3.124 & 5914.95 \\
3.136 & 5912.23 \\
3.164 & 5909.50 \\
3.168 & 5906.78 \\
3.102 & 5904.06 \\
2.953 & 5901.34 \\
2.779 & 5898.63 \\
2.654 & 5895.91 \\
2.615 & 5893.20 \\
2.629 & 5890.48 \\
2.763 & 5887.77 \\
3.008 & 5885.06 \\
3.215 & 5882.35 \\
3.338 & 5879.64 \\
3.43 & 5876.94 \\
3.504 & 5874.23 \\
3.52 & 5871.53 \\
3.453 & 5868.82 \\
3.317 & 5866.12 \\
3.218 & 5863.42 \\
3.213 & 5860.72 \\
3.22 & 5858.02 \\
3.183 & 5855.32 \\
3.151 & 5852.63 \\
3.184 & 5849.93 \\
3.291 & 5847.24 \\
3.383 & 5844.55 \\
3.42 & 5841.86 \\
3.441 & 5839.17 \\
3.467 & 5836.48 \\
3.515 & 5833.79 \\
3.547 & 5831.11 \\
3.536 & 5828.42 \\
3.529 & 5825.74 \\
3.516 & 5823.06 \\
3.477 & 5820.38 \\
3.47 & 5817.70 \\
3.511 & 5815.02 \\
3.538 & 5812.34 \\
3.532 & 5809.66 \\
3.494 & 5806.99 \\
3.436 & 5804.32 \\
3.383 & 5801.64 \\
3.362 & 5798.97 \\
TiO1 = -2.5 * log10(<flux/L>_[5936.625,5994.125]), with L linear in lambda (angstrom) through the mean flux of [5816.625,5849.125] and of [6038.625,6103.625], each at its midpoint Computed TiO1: 0.07 mag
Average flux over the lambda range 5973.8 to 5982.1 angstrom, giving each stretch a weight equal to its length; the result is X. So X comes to 3.17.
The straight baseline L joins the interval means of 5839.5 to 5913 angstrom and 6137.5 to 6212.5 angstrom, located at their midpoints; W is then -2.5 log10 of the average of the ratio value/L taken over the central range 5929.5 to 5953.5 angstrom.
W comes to -0.01 mag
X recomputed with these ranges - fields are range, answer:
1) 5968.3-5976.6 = 3.16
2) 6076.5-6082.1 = 3.32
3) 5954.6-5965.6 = 3.1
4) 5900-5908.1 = 3.07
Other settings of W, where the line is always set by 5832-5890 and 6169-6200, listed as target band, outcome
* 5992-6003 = 0.02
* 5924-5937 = 0.01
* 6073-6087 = -0.07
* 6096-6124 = -0.03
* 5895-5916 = 0.08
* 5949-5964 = 0.02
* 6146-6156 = -0.07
